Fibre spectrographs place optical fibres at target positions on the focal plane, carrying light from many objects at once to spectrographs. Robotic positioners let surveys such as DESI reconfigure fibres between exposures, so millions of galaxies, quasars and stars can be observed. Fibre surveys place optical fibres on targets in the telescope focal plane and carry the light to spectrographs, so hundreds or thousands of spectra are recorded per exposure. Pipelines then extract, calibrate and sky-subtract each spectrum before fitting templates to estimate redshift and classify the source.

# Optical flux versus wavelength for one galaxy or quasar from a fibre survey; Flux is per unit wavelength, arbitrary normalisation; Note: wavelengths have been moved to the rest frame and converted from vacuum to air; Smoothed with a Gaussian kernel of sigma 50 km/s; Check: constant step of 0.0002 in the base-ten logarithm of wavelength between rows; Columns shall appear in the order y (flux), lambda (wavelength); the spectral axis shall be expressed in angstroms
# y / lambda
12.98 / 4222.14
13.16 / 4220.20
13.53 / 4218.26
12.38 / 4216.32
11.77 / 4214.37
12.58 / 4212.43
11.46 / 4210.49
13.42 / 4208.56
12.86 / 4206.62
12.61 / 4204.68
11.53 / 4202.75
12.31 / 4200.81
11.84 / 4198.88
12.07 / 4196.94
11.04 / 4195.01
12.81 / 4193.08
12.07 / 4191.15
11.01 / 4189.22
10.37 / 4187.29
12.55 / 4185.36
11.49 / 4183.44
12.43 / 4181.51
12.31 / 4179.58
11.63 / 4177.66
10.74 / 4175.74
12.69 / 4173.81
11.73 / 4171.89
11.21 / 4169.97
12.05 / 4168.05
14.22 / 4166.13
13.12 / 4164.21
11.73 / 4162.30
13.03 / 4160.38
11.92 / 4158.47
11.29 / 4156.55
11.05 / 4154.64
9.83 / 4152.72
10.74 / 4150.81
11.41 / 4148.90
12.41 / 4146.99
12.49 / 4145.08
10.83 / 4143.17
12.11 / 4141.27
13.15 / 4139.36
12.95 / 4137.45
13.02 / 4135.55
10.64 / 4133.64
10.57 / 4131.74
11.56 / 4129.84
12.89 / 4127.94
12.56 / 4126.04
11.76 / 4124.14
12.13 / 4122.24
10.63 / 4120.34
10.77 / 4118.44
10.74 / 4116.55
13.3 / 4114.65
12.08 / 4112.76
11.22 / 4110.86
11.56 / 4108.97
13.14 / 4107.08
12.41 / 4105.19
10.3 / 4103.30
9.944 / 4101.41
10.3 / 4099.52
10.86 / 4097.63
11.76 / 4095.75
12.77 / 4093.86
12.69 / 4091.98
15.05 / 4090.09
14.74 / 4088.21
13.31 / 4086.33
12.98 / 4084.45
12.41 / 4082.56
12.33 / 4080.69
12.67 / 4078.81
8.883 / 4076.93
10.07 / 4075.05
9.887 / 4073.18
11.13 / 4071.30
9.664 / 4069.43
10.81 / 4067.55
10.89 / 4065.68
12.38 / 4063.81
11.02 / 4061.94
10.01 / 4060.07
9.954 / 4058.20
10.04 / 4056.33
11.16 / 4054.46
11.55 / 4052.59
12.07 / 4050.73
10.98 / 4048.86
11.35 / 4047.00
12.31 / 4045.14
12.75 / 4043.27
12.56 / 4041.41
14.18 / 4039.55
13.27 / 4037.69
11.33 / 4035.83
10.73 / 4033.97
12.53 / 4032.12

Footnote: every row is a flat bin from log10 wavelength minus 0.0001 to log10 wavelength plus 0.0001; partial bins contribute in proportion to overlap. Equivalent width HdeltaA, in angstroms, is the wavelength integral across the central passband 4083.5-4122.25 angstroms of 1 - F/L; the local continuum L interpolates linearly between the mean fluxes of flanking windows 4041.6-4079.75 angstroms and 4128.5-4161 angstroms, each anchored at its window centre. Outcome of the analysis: -2.3 angstroms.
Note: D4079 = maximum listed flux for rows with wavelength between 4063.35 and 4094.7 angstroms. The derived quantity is 15.05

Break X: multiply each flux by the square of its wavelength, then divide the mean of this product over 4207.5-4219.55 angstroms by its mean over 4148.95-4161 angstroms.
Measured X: 1.14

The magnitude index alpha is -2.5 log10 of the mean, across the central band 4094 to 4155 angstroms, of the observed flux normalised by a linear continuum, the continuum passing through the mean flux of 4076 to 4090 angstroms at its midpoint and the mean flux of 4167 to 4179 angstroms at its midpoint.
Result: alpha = 0.05 mag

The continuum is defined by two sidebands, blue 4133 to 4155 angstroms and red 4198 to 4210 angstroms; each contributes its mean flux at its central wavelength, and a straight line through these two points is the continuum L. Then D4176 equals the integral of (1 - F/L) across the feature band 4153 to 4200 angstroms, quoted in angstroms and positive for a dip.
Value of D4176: 0.8 angstroms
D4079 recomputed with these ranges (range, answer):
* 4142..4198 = 14.22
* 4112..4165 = 13.3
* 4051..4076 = 12.38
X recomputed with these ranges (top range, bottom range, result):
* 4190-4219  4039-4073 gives 1.17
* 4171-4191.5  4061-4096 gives 1.04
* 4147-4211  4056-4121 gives 1.08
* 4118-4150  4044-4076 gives 1.13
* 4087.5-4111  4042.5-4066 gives 1.09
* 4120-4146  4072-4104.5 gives 1.04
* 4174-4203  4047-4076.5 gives 1.16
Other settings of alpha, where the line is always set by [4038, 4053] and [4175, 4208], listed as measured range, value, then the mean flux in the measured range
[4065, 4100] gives 0.04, 11.8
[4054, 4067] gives 0.14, 10.8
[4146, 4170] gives 0.01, 11.9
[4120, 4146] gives 0.01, 12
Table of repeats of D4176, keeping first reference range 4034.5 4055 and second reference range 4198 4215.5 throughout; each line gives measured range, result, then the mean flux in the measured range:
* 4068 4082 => 1.7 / 10.7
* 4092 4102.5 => 0.8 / 11.3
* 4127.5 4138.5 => 0.3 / 11.9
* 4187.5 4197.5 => 0.5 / 11.7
